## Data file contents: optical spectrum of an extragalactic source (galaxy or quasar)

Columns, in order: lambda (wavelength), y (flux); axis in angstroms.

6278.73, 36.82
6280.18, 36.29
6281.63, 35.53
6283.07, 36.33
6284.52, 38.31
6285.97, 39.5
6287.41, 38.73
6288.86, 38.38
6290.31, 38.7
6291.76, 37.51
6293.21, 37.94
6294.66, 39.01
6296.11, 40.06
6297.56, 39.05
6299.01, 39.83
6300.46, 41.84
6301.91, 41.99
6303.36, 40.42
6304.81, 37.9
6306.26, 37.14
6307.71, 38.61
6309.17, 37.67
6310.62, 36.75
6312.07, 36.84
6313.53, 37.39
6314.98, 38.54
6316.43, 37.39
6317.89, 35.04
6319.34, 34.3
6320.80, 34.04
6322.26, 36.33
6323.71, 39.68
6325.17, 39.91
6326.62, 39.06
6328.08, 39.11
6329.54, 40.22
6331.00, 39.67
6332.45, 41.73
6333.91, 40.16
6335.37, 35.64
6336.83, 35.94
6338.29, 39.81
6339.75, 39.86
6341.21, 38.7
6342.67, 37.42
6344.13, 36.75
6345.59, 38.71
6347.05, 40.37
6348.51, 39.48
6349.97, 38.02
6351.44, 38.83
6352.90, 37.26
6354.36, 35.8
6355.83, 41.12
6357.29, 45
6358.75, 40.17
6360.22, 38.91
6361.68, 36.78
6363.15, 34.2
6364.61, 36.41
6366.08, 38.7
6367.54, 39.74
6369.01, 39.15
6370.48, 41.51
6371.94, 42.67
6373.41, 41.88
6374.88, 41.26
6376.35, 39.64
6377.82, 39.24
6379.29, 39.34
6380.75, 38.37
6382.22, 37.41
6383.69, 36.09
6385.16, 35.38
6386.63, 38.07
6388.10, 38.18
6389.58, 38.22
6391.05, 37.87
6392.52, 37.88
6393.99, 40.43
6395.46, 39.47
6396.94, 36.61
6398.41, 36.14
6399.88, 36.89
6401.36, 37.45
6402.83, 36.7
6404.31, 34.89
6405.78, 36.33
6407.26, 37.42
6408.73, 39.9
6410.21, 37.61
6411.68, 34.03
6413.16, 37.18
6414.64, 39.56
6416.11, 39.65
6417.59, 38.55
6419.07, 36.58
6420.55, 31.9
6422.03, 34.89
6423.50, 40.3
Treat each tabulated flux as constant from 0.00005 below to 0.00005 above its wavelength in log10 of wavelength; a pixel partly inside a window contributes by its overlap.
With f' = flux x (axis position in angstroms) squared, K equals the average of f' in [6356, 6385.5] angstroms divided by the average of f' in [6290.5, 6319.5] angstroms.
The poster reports 1.04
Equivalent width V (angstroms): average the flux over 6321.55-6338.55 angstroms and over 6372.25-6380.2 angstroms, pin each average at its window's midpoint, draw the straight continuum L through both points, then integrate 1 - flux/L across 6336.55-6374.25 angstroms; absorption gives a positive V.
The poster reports 0.7 angstroms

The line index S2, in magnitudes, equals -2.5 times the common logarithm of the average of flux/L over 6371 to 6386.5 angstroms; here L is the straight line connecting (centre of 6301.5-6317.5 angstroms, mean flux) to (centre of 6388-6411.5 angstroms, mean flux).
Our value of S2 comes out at -0.04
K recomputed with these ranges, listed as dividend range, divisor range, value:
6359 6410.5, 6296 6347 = 1.02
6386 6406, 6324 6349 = 0.98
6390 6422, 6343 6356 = 0.99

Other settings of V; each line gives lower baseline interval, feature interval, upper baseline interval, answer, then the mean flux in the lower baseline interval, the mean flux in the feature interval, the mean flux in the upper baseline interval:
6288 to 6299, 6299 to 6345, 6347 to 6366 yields 0.4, 38.7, 38.3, 38.6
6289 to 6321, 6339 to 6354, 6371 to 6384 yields 0.2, 38.2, 38.5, 39.7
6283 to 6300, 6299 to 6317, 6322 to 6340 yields 0.1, 38.7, 38.6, 39.1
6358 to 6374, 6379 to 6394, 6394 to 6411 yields 0.1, 39.1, 37.8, 37.3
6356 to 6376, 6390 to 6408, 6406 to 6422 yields 0.3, 39.8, 37.4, 37.1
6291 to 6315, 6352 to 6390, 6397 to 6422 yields -1.3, 38.7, 38.9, 36.9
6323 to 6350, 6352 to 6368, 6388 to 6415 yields 0.0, 39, 38.6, 37.5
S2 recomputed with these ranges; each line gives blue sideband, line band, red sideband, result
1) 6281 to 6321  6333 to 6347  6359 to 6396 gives 0.00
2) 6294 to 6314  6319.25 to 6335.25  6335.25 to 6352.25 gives 0.00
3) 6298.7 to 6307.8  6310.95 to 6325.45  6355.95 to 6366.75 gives 0.08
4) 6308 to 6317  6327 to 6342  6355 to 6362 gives 0.00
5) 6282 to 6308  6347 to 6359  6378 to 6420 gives -0.04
